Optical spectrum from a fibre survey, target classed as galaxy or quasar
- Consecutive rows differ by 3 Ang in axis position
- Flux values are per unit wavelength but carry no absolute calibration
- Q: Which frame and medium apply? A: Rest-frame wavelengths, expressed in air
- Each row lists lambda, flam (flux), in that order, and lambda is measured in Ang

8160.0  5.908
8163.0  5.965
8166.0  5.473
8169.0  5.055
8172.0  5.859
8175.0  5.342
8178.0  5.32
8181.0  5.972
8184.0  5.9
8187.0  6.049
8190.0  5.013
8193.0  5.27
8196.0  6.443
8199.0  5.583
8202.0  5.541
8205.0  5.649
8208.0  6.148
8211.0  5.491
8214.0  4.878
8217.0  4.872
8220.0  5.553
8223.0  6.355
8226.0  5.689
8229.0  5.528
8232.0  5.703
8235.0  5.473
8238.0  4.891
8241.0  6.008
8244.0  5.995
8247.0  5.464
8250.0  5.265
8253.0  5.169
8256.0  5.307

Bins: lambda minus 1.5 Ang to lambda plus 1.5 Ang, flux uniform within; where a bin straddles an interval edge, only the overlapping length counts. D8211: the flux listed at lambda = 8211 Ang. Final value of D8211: 5.491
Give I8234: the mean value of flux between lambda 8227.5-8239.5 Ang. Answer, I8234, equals 5.4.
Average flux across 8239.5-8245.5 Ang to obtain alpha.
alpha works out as 6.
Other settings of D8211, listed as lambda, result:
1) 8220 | 5.553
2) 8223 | 6.355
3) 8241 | 6.008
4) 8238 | 4.891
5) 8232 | 5.703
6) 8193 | 5.27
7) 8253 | 5.169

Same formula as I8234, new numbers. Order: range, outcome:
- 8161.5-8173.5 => 5.59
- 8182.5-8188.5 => 5.97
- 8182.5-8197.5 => 5.74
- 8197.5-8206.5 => 5.59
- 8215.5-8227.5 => 5.62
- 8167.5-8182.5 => 5.51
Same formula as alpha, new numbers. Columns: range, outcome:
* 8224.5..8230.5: 5.61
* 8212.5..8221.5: 5.1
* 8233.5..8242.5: 5.46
